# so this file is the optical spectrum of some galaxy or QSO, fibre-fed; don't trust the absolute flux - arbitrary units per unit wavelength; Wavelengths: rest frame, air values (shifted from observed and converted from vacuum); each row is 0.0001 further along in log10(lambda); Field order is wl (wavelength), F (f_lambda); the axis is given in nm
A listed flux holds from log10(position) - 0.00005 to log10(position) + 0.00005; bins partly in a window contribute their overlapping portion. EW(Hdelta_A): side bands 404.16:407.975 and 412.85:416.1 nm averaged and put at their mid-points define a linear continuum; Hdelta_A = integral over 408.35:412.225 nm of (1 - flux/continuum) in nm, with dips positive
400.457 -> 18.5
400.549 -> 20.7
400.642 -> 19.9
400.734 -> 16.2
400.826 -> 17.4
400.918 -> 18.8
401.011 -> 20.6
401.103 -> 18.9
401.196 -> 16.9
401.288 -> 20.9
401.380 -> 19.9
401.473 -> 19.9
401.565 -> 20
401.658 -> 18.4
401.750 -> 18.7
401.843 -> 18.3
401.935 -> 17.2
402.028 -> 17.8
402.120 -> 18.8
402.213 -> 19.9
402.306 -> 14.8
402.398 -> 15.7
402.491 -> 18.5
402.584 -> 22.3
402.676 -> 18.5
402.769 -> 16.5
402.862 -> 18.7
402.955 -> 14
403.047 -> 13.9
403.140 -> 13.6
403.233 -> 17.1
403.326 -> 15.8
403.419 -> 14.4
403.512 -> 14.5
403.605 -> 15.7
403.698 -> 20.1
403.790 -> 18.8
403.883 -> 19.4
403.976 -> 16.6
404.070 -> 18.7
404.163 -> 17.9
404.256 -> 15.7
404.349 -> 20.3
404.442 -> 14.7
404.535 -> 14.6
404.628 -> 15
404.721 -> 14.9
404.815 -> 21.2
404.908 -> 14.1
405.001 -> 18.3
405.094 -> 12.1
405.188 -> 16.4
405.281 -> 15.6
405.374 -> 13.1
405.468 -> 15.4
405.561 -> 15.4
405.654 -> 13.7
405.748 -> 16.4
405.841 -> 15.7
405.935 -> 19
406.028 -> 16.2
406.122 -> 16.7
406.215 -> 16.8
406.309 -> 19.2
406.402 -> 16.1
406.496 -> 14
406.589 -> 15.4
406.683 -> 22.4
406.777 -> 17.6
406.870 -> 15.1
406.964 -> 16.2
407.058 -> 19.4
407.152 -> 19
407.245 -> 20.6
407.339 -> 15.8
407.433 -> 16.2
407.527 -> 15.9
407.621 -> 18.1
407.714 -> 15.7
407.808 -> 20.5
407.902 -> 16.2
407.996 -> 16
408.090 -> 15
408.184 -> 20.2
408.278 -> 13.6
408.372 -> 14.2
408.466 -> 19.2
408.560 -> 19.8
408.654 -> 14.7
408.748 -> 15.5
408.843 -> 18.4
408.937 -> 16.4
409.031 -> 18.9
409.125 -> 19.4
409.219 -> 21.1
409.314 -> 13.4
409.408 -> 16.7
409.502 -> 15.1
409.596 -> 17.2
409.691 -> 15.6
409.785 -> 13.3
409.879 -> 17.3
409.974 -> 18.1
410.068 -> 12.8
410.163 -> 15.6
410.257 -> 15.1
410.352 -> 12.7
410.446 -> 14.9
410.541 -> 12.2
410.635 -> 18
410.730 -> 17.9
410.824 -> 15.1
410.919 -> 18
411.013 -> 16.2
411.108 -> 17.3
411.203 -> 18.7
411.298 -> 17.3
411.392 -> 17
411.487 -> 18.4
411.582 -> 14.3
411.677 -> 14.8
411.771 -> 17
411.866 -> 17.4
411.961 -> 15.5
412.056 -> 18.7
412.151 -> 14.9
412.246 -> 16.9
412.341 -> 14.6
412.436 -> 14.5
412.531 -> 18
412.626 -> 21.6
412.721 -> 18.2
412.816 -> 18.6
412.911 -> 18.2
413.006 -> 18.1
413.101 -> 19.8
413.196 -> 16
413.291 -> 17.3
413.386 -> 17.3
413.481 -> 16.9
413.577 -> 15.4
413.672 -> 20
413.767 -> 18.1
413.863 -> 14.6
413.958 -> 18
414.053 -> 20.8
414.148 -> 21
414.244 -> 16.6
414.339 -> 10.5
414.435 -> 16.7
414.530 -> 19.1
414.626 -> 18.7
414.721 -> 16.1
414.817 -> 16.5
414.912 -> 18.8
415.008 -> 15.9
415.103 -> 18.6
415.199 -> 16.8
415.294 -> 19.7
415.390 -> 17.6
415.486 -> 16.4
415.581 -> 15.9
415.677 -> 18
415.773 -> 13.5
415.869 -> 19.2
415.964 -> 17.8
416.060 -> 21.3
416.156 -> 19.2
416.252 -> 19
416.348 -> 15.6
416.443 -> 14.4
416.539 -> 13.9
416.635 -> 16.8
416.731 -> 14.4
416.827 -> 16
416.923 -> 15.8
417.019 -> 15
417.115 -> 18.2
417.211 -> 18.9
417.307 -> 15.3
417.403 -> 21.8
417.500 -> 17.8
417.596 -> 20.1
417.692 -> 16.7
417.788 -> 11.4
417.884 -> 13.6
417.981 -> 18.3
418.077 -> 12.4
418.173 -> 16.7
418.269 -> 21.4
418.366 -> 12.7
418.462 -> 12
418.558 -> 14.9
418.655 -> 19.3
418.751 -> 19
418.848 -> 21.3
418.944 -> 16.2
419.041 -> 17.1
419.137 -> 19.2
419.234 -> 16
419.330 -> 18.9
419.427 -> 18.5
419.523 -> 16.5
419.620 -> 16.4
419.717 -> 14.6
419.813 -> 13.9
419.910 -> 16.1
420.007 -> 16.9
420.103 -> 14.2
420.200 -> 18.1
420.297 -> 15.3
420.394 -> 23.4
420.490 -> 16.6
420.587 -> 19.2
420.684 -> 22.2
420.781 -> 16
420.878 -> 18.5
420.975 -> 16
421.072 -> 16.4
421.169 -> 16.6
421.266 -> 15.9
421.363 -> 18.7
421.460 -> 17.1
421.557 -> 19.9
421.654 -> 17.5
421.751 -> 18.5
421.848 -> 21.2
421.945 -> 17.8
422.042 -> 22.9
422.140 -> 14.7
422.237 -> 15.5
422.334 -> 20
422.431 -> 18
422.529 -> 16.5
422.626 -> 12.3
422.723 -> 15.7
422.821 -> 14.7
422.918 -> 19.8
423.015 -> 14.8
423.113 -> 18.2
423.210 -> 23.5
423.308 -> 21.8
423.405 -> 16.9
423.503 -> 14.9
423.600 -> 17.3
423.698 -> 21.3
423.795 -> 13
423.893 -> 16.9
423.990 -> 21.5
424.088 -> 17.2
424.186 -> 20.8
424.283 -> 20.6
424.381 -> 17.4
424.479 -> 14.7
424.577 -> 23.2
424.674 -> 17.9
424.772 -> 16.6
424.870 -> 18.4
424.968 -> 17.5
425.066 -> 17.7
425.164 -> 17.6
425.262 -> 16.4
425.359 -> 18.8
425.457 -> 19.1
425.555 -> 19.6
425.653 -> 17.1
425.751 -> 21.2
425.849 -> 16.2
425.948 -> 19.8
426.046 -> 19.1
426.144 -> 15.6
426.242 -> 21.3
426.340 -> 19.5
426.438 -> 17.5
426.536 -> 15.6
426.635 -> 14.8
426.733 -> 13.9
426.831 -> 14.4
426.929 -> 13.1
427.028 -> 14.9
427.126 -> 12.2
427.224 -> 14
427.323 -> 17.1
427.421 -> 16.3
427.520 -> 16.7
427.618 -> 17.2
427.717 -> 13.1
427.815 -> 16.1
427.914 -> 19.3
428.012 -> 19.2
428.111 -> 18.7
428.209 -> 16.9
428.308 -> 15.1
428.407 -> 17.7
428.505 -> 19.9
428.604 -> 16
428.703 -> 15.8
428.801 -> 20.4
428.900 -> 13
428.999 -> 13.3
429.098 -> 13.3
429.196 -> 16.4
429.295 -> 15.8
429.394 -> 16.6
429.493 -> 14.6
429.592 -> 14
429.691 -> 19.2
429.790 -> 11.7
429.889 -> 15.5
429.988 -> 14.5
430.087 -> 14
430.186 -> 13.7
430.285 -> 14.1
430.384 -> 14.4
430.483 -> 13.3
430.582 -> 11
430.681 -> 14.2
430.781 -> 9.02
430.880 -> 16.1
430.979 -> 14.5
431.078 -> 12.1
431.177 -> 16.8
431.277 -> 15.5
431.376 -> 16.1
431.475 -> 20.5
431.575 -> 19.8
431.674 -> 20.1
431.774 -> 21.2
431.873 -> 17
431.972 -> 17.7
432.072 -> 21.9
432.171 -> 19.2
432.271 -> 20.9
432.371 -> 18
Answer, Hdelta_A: 0.14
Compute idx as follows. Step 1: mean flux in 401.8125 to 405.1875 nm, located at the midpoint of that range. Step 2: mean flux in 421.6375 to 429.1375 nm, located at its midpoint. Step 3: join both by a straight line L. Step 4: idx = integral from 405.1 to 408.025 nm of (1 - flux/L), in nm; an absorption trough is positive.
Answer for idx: 0.04 nm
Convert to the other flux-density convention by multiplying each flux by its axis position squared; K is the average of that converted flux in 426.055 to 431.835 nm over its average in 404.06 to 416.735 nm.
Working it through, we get 1.03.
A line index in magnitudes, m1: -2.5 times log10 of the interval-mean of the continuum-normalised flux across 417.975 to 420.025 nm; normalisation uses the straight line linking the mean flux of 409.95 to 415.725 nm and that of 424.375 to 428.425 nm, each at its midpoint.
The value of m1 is 0.020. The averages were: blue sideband 16.9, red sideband 17.1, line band 16.7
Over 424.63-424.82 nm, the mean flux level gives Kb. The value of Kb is 17.2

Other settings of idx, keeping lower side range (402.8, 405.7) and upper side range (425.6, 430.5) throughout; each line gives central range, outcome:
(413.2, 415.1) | -0.14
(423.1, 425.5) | -0.34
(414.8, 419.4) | -0.26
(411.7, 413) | -0.09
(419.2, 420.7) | -0.10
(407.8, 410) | -0.10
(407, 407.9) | -0.09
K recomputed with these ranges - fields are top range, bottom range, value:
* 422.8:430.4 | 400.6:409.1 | 1.09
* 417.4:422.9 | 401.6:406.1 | 1.11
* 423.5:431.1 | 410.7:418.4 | 1.02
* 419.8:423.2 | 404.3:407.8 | 1.14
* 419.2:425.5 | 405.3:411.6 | 1.14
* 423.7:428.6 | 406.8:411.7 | 1.13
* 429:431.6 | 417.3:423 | 0.90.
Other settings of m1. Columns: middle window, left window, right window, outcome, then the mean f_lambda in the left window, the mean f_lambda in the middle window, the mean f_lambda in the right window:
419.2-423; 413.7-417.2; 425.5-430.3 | -0.04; 17.1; 17.3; 16.2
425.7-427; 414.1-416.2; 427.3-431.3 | -0.08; 17.4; 17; 15.4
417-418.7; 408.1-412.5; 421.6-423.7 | 0.05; 16.4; 16.5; 17.8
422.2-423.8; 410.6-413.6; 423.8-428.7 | -0.01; 17.1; 17.4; 17.3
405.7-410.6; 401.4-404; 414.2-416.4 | 0.05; 17.5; 16.7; 17.3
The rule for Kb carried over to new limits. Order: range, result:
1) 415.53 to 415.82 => 15.8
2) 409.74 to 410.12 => 15.4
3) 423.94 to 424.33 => 20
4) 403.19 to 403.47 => 15.7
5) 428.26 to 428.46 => 16.5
